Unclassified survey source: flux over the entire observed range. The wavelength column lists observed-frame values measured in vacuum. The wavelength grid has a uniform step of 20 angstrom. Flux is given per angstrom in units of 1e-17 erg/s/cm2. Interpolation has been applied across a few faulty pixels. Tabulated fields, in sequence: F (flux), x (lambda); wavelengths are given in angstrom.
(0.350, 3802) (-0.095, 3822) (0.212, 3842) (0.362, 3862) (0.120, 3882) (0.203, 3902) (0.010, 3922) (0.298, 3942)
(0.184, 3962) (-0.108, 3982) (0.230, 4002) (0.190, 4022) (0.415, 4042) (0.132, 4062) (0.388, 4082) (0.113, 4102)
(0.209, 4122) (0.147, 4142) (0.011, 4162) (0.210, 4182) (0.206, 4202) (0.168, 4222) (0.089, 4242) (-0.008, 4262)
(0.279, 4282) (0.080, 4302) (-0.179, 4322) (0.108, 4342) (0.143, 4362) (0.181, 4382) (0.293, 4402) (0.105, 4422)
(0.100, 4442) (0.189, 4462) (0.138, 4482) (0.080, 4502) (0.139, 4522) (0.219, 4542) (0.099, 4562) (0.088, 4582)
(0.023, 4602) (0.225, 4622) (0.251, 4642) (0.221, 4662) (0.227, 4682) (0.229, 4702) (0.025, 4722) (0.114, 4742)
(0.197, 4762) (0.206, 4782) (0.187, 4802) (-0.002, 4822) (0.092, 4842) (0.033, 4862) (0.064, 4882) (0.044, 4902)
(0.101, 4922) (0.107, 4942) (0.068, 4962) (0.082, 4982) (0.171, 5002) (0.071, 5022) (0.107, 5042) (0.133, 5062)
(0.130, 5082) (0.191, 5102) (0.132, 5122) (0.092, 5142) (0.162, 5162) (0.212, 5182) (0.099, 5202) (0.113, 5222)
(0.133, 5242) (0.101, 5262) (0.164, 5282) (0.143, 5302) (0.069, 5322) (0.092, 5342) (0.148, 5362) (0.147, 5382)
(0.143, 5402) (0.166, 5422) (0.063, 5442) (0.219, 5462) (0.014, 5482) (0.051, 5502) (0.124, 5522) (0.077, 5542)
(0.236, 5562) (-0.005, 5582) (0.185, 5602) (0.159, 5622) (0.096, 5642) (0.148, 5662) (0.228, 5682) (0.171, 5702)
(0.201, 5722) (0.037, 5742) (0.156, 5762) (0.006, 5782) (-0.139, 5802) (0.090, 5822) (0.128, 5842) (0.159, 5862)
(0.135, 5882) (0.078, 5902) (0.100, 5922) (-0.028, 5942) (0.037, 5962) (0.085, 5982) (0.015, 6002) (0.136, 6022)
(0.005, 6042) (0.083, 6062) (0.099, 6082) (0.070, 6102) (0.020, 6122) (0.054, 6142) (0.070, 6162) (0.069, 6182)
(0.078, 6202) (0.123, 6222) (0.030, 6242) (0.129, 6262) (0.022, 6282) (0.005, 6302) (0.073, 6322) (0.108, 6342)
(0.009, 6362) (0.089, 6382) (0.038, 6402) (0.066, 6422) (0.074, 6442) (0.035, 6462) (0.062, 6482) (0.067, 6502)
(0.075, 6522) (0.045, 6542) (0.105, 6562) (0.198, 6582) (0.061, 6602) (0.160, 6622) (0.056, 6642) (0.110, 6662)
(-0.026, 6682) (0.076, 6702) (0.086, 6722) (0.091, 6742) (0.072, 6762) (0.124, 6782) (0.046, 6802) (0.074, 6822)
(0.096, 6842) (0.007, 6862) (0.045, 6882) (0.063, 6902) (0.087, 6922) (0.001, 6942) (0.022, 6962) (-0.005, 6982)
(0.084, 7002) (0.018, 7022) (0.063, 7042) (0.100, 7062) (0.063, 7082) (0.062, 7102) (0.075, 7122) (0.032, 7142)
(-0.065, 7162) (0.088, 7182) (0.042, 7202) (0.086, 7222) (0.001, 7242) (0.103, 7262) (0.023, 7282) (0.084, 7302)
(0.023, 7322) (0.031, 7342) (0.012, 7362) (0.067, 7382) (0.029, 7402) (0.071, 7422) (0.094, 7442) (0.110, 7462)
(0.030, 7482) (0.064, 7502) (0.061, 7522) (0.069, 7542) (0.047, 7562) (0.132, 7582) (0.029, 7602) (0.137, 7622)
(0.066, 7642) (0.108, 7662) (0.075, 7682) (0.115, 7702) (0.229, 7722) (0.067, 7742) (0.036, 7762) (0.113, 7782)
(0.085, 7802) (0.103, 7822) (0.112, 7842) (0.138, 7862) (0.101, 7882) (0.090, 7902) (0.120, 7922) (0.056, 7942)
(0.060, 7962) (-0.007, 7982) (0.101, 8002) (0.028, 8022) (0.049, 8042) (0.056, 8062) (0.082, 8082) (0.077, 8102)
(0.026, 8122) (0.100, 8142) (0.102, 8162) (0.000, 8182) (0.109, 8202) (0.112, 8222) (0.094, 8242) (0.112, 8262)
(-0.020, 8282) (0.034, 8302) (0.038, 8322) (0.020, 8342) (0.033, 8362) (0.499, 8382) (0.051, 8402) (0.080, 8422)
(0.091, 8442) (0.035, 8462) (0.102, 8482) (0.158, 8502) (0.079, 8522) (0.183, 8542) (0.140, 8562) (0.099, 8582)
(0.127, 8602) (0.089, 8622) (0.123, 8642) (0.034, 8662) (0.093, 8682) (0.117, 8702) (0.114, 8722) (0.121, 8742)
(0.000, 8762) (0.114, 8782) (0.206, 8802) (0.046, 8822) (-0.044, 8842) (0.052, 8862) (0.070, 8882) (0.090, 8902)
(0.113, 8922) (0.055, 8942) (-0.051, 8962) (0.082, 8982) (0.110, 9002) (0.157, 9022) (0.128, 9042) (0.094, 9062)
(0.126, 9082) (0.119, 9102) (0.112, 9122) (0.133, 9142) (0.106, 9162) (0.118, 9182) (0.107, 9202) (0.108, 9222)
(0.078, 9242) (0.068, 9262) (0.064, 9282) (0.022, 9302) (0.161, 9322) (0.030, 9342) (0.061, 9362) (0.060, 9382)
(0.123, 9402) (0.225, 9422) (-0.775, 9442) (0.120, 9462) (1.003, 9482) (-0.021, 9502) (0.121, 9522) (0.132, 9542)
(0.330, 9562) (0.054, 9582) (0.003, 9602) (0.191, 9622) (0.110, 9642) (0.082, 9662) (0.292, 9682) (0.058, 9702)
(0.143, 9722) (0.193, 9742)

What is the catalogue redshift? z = 1.25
